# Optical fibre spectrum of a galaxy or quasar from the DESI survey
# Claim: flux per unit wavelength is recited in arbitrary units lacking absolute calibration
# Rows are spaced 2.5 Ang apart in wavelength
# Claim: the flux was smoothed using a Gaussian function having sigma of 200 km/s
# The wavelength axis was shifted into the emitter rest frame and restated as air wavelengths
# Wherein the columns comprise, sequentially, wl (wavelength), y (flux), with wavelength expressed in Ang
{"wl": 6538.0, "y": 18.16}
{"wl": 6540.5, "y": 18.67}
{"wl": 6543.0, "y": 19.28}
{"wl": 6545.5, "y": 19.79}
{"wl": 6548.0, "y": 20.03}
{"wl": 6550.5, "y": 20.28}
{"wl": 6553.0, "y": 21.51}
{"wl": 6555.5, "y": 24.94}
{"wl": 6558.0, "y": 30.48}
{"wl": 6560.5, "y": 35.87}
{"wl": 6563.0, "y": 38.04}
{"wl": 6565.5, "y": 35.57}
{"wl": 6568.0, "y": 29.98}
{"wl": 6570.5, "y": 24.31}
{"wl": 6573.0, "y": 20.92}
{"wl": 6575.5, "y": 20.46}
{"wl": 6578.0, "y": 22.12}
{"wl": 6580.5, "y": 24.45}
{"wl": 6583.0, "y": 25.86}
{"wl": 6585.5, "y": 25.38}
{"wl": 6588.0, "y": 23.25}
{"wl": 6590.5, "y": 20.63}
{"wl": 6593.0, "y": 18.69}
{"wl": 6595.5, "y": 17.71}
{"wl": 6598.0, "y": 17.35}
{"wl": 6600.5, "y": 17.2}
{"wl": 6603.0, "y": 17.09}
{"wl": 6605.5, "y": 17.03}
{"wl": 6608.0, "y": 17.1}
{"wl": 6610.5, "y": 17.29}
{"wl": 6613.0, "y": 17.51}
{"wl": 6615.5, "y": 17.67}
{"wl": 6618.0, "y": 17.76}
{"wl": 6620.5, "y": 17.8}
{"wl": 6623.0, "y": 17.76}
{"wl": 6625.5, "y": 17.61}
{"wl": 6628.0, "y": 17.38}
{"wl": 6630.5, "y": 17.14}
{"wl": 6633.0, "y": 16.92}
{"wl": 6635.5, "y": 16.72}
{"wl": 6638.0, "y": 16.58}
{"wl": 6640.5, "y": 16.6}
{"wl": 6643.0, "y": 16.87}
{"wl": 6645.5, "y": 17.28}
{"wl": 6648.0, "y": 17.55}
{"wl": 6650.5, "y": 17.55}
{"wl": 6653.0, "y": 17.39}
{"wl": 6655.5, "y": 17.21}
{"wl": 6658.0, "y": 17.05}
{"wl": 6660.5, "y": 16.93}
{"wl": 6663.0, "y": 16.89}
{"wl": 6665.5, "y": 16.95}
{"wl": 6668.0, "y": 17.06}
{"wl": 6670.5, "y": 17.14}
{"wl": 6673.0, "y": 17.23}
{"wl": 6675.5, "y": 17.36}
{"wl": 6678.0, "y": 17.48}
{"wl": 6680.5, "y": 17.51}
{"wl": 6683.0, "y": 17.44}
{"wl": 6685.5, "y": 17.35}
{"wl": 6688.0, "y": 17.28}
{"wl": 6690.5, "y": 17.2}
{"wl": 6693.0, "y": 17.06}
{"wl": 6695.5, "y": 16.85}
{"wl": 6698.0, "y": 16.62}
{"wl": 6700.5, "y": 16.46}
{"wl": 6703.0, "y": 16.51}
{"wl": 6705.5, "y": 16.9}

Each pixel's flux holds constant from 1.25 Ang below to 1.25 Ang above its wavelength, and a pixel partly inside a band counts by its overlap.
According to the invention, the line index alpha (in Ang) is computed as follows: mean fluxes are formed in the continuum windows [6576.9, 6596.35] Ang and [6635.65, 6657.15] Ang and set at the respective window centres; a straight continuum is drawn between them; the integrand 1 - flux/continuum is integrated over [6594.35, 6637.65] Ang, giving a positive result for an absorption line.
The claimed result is 5.2 Ang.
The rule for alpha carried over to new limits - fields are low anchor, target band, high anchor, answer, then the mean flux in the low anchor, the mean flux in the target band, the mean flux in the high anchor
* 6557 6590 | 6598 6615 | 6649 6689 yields 4.7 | 27.3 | 17.2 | 17.2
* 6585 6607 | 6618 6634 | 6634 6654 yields 0.3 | 19.1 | 17.5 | 17.1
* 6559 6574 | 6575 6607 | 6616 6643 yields 6.4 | 30.9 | 20.5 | 17.2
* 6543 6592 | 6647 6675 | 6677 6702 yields 2.7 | 25.3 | 17.2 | 17.1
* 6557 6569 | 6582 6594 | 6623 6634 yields 2.2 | 34.1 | 22.8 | 17.3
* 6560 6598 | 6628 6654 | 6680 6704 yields 4.5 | 25.1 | 17.1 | 17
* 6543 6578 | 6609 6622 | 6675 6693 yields 2.6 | 25.9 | 17.6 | 17.4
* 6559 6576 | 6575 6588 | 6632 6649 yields 1.6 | 29.7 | 23.8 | 16.9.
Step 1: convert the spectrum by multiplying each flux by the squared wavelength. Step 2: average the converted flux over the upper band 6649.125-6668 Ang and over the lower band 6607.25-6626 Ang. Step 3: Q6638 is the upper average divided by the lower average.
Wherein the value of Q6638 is 1.0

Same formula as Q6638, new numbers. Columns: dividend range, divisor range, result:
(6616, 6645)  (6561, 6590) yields 0.66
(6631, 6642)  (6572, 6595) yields 0.76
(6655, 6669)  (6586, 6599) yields 0.87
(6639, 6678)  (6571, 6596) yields 0.79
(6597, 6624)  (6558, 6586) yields 0.64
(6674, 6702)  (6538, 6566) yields 0.71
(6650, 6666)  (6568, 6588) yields 0.74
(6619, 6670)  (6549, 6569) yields 0.60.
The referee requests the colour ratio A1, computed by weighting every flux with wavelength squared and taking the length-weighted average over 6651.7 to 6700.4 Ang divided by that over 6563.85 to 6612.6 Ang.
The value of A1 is 0.8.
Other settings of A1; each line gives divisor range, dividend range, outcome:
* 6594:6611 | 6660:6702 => 1.01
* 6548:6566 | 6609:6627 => 0.63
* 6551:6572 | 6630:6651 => 0.59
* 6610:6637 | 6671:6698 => 1.01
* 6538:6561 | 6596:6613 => 0.77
